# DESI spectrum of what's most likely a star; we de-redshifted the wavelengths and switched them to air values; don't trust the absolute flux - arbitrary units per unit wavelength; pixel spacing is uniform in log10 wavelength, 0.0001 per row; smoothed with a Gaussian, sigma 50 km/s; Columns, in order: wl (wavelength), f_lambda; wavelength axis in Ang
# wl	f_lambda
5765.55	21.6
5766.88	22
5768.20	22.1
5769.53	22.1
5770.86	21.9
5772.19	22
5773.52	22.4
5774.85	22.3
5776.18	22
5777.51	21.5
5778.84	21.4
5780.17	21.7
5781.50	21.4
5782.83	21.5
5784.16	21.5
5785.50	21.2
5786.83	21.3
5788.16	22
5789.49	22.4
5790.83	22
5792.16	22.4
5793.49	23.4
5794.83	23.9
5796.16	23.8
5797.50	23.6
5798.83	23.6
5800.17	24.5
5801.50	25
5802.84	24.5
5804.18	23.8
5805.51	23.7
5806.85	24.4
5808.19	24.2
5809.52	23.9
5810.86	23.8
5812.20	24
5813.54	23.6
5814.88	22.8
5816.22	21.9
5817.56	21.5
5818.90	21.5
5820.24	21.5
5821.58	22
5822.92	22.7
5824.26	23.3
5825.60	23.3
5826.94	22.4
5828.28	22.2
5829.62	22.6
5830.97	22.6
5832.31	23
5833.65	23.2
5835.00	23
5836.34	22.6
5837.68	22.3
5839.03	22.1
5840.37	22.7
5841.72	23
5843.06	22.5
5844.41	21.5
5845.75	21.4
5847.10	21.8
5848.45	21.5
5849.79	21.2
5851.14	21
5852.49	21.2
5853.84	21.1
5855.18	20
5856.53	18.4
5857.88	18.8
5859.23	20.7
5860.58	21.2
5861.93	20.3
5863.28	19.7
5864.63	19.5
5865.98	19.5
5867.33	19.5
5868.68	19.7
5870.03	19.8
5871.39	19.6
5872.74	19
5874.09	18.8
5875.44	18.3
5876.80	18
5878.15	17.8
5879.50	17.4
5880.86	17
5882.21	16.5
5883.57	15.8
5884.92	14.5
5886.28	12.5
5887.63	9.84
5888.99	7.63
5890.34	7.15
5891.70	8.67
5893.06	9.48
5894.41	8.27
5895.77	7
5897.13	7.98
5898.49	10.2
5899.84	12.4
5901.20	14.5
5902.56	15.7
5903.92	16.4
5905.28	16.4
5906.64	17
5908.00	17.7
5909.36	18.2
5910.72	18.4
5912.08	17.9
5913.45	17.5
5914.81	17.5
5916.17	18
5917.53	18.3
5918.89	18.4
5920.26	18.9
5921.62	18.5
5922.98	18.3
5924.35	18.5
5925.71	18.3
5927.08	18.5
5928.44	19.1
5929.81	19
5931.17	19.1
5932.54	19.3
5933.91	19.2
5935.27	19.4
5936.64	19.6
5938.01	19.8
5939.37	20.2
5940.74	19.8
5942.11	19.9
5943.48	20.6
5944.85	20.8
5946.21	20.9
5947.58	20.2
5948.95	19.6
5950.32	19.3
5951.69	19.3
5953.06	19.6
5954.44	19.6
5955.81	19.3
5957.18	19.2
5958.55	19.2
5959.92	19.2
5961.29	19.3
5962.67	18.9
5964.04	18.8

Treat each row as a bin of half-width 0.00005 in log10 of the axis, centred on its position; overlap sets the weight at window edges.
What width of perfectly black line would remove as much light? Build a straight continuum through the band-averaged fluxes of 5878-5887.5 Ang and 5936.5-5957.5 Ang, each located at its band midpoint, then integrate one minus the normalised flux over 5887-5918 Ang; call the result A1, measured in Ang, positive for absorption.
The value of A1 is 6.27 Ang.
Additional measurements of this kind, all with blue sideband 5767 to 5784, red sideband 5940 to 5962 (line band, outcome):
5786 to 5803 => -1.2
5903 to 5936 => 3.1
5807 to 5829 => -1.5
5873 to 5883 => 1.4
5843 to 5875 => 0.9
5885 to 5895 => 5.4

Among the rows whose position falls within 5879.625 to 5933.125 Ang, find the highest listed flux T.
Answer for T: 19.3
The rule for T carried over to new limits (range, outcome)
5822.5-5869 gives 23.3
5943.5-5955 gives 20.9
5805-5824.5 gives 24.4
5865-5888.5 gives 19.8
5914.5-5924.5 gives 18.9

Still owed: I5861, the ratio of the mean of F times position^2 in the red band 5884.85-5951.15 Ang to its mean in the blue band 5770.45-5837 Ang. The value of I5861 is 0.8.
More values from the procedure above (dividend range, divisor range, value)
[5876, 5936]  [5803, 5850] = 0.71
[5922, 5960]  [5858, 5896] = 1.25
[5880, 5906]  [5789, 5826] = 0.53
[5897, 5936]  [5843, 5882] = 0.89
